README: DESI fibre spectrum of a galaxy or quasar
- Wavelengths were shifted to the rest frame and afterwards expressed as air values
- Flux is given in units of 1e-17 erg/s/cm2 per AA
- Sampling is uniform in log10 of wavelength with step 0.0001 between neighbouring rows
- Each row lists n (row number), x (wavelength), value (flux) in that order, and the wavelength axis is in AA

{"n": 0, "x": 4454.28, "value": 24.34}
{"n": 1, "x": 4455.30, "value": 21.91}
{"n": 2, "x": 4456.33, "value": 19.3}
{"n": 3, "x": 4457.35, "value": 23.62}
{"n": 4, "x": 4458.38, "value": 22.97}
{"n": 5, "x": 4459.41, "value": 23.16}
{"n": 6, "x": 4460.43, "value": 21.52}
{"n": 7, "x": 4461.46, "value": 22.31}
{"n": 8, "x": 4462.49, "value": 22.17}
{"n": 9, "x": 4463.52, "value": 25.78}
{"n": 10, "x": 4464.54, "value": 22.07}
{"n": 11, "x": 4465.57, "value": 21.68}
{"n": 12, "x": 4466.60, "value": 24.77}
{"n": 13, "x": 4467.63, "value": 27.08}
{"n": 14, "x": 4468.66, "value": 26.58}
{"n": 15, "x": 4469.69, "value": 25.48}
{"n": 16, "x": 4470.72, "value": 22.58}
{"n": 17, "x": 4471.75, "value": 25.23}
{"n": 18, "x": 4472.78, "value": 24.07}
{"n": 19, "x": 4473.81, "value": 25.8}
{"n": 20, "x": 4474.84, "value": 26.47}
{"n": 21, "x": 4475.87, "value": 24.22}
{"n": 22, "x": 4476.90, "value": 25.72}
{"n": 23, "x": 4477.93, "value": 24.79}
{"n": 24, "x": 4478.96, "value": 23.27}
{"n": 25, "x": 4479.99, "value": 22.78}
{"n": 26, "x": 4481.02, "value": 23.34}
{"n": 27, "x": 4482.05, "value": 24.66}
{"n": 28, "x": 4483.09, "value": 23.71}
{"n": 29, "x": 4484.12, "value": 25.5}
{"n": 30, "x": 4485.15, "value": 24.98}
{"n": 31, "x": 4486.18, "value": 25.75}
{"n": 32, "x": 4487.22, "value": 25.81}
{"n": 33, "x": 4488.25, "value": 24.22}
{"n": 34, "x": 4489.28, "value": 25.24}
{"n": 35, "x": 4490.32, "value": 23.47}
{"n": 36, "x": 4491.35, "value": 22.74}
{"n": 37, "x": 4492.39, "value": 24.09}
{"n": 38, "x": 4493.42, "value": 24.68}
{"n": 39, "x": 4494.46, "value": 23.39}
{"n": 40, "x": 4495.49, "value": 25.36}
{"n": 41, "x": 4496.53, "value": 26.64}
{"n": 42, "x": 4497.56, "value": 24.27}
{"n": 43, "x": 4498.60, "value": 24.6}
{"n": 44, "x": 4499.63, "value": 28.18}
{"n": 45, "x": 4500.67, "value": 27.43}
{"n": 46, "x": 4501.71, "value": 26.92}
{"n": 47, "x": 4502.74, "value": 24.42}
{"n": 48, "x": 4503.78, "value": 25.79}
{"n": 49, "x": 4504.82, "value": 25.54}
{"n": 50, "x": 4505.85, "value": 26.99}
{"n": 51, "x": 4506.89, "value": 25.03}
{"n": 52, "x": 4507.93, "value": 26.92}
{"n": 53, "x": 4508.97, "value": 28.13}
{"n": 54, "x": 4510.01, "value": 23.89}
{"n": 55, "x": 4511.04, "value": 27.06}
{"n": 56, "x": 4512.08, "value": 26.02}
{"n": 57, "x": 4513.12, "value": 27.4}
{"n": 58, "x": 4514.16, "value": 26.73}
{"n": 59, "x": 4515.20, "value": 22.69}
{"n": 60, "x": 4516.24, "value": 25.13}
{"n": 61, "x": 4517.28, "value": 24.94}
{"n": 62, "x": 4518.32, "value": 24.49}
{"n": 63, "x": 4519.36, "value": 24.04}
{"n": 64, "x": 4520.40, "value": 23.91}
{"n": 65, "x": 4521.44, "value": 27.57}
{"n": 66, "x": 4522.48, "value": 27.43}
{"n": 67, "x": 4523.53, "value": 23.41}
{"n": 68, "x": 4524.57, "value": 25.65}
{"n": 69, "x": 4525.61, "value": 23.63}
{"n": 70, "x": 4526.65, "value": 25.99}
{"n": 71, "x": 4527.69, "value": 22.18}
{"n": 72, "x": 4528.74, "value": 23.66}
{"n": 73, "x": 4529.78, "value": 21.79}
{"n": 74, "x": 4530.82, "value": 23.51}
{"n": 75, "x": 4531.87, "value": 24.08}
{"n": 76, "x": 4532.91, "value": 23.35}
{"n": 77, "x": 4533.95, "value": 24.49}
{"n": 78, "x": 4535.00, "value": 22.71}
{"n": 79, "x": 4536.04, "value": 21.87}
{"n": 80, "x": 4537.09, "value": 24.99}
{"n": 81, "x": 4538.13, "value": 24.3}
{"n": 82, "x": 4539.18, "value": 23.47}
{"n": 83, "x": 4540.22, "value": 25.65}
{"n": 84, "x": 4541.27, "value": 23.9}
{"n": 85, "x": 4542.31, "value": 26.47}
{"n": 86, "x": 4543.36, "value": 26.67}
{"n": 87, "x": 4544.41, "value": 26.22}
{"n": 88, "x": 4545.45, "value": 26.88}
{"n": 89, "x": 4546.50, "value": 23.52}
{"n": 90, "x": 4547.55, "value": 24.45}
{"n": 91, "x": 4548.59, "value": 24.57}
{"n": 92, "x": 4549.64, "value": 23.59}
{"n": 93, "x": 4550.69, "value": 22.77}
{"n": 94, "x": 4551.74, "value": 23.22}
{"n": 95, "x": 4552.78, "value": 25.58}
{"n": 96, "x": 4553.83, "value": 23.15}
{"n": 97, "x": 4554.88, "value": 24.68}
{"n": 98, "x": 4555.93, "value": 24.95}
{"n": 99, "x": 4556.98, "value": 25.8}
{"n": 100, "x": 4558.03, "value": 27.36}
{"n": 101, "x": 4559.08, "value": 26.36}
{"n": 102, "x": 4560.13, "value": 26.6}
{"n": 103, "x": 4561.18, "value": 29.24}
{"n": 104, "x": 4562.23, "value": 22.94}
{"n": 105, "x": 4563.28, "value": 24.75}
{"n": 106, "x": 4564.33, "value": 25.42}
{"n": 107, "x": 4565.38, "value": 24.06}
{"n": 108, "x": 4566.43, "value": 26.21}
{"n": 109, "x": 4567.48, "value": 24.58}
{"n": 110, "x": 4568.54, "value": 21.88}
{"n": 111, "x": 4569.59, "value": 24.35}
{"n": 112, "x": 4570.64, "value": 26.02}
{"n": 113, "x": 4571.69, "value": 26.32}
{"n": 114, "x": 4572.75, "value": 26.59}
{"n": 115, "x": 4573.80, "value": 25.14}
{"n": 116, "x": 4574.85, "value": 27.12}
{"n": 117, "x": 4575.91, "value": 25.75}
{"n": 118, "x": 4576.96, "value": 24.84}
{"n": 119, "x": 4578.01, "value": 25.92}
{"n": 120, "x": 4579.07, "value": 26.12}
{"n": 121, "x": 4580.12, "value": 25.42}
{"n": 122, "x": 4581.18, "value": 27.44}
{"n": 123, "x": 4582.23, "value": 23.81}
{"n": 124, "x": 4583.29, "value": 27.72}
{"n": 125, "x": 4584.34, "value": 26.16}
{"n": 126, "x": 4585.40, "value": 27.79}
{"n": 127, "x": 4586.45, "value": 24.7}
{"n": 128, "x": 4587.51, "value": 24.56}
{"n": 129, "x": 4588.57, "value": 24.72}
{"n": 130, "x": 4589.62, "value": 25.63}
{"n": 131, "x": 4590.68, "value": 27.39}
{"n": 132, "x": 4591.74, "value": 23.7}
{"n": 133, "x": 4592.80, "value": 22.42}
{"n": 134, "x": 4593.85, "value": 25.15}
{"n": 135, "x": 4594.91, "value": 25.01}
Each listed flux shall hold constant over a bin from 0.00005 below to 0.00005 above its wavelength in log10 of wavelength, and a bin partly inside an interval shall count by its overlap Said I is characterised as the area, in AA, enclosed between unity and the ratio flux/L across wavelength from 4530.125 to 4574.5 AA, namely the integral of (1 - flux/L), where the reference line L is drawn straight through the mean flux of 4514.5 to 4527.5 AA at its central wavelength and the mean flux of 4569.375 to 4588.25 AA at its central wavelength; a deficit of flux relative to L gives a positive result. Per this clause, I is 1.0 AA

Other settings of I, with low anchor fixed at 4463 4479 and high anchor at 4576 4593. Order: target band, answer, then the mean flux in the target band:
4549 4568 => 0.2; 25.1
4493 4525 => -0.8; 25.6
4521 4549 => 0.8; 24.5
